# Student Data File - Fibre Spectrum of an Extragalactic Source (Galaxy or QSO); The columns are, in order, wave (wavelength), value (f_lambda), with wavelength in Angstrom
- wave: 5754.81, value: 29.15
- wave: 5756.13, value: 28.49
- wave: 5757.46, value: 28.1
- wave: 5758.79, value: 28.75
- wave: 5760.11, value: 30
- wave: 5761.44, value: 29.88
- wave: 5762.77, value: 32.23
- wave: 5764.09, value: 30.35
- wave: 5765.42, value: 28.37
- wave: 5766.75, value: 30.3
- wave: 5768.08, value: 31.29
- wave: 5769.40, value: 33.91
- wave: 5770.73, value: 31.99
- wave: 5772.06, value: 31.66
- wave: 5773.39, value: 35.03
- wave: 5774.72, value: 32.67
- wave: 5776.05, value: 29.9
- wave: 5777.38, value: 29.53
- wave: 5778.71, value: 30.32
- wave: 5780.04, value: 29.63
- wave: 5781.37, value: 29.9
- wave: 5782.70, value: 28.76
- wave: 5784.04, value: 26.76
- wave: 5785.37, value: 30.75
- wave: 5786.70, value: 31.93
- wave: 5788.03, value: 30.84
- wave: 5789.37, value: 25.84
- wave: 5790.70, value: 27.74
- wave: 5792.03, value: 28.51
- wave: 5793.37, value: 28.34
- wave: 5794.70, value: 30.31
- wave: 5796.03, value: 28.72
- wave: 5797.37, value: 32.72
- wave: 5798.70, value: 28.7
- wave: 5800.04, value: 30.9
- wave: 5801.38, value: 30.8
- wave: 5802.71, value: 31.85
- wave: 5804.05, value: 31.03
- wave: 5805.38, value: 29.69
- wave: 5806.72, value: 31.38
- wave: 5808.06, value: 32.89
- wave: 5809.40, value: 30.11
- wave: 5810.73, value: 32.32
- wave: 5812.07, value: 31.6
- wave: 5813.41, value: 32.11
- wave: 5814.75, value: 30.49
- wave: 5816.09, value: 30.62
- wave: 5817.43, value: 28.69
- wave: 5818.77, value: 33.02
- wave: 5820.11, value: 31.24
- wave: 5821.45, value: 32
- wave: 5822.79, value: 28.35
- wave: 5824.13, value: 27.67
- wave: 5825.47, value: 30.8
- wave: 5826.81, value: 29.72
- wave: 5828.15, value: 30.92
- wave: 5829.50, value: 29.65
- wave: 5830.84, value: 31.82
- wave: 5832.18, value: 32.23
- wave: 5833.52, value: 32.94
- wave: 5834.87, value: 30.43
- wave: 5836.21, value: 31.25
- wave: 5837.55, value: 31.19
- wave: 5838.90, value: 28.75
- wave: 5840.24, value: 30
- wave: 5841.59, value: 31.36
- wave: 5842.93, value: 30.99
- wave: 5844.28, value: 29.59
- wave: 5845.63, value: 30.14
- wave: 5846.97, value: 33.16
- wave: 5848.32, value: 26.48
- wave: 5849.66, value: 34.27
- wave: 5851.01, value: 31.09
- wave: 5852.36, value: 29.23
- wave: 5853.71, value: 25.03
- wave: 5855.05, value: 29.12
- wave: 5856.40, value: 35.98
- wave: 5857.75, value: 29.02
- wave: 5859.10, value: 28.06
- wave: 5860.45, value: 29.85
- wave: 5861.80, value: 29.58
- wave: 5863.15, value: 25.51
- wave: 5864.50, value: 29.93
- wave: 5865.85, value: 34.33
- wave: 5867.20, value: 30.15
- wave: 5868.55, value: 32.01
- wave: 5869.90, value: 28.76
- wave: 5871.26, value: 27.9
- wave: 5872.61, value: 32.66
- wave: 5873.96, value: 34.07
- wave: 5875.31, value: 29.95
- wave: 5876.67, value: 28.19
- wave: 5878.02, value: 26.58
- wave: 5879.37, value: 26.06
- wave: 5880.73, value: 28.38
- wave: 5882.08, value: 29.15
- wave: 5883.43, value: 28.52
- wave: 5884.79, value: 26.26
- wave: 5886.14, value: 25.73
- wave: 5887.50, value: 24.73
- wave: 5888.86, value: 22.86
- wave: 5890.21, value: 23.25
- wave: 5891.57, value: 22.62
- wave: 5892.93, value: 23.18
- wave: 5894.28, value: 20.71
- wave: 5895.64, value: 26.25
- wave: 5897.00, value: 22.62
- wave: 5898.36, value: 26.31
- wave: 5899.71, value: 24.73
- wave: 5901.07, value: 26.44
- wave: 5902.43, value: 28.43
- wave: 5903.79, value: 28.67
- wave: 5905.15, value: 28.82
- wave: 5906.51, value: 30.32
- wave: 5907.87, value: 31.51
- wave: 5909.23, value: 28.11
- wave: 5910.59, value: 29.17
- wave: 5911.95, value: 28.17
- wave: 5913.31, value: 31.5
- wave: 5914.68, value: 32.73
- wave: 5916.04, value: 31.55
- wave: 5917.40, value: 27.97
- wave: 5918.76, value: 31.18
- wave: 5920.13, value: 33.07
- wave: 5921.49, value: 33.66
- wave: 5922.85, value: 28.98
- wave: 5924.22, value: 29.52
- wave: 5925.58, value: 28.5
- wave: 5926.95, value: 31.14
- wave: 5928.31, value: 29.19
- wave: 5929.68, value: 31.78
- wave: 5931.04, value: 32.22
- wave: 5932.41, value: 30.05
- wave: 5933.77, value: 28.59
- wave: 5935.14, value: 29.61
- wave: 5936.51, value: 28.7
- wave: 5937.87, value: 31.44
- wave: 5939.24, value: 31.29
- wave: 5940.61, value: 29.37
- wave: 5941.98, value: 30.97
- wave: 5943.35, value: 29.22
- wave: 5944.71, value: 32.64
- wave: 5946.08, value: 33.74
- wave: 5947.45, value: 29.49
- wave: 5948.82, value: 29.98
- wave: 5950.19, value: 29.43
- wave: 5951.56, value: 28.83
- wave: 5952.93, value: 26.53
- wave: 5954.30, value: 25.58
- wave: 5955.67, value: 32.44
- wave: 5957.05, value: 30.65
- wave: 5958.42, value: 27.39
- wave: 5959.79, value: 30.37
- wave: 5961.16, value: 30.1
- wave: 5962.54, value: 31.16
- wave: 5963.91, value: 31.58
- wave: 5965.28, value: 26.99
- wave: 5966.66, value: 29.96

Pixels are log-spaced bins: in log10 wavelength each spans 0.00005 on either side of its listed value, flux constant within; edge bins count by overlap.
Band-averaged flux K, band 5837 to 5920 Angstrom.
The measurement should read 28.7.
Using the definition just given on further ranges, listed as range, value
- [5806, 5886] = 30.2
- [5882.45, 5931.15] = 28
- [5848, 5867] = 29.9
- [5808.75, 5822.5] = 31.1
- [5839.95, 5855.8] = 30.1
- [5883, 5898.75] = 24.3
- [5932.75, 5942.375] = 30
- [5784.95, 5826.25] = 30.4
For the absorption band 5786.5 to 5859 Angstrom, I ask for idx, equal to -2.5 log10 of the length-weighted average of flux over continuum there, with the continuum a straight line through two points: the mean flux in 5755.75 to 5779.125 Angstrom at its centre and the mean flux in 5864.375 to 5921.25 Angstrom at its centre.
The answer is -0.03 mag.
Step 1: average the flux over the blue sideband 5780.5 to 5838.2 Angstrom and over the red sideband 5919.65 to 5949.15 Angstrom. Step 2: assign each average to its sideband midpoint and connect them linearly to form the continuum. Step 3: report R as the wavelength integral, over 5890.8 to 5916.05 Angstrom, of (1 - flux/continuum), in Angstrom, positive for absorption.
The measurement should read 2.6 Angstrom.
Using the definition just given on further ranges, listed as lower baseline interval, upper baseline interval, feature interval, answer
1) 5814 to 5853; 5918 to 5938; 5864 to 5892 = 2.1 Angstrom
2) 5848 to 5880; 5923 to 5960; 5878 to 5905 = 3.8 Angstrom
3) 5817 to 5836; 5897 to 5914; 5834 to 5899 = 2.1 Angstrom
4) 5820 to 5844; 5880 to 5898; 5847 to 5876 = -2.7 Angstrom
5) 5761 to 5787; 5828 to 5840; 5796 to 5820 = -0.1 Angstrom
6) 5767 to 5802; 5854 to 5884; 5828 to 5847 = -0.6 Angstrom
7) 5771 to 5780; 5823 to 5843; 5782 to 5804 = 1.1 Angstrom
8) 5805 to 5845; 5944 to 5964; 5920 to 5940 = -0.2 Angstrom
